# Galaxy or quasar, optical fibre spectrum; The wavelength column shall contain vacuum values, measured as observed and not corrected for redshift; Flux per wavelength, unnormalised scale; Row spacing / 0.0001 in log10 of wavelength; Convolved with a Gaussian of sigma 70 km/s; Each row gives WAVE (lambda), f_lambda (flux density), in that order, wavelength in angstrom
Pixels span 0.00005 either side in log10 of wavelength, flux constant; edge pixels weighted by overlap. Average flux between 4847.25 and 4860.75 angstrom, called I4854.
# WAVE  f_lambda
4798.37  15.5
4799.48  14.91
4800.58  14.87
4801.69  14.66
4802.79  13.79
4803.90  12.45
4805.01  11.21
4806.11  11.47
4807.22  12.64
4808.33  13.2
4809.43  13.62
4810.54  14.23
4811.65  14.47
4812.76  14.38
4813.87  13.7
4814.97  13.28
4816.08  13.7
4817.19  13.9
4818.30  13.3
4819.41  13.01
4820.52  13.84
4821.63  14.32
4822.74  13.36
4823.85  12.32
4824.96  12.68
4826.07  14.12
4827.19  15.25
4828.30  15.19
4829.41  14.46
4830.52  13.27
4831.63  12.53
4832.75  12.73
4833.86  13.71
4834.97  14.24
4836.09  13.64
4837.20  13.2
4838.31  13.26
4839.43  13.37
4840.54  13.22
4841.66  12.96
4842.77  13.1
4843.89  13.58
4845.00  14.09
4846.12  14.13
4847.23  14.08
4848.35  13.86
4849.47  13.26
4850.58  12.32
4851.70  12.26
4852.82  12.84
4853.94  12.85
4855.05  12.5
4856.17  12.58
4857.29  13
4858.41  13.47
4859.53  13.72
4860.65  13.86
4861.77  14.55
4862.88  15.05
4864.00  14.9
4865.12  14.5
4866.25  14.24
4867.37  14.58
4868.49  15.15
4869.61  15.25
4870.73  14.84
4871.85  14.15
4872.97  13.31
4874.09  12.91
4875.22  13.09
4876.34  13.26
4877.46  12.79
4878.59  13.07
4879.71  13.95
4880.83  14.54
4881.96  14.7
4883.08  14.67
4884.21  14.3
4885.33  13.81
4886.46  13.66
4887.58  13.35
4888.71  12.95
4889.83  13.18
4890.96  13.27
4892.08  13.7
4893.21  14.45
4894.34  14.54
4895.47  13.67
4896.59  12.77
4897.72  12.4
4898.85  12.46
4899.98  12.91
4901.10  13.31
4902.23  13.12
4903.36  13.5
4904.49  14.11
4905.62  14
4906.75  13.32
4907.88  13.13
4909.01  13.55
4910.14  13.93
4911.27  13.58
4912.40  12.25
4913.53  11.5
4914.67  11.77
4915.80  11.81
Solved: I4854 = 13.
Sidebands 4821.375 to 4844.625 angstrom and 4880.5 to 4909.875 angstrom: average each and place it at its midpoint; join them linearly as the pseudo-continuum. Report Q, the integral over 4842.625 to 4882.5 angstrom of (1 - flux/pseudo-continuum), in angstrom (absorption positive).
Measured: -0.5 angstrom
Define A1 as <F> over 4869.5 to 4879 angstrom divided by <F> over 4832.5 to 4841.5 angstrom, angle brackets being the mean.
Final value 1.0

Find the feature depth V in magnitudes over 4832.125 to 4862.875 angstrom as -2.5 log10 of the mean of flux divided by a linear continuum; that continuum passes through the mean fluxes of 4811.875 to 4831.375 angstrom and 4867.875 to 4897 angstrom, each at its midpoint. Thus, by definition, 0.03 mag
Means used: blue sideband 13.8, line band 13.4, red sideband 13.8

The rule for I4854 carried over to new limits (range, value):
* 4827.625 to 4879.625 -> 13.6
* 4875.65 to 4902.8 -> 13.5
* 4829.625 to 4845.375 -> 13.4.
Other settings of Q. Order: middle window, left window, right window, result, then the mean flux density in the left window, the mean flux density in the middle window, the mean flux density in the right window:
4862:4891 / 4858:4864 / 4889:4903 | -0.4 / 14.2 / 14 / 13.3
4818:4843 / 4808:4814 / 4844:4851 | 0.5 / 14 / 13.5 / 13.7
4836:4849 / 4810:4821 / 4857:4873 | 0.5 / 13.8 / 13.5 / 14.4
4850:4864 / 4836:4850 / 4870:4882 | 0.3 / 13.5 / 13.3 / 13.7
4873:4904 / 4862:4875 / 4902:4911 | 1.1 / 14.4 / 13.5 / 13.6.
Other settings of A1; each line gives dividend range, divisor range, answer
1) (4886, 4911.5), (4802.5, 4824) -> 1.01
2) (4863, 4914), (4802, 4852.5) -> 1.02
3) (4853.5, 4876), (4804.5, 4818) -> 1.04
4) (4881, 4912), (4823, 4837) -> 0.99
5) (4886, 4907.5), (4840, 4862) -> 1.01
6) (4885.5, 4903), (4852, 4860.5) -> 1.02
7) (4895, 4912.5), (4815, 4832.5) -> 0.97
